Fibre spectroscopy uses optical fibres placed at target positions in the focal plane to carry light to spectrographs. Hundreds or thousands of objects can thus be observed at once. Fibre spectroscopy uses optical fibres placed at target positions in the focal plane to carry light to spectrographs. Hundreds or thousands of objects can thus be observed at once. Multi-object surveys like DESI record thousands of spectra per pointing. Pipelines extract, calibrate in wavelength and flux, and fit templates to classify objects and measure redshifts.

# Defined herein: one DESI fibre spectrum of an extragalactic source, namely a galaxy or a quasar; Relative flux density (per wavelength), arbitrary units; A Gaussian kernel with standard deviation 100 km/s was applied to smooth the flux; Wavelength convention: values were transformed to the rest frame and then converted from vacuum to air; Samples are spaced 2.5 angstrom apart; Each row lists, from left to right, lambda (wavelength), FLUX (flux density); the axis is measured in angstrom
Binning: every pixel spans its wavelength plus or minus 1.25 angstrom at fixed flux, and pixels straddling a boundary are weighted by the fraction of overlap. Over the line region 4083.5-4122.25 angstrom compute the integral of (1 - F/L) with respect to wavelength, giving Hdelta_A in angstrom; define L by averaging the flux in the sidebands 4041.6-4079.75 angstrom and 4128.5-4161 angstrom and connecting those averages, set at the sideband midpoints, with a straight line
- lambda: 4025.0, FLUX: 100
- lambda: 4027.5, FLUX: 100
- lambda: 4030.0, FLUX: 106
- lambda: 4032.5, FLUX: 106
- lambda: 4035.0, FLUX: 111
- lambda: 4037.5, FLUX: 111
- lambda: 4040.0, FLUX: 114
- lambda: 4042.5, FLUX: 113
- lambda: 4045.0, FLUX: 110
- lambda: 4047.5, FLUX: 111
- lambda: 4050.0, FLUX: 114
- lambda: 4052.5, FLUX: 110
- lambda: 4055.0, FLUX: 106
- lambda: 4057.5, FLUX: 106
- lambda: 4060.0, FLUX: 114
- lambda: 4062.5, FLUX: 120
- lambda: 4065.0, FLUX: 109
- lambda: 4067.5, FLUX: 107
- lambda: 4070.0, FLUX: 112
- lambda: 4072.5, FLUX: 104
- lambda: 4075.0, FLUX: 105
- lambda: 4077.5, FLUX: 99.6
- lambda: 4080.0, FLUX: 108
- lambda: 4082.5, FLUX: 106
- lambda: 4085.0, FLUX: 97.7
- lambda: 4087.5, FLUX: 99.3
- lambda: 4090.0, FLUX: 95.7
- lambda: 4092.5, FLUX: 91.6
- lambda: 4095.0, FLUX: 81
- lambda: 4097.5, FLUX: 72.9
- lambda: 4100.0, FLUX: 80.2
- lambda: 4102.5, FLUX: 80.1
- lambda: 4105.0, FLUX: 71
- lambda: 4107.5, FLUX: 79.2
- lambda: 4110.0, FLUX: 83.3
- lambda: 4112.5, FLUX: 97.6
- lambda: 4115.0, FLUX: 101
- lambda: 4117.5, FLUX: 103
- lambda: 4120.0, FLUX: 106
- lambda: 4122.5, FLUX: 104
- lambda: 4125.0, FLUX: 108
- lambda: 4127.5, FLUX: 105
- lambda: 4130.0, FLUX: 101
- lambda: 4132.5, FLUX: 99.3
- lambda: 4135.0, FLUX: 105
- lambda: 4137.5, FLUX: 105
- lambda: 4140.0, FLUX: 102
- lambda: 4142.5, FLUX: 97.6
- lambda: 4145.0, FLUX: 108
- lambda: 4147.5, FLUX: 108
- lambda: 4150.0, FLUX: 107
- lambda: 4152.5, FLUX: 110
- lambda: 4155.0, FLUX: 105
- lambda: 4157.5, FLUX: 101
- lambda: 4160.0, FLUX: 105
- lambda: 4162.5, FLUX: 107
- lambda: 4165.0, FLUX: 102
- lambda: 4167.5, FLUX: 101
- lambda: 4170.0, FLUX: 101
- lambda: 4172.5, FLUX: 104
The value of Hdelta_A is 6.1 angstrom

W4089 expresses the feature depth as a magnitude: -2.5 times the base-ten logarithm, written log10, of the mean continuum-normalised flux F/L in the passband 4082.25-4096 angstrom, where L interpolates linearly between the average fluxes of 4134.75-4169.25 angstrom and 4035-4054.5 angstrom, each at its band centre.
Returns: 0.15 mag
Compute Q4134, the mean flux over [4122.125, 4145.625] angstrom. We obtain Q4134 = 103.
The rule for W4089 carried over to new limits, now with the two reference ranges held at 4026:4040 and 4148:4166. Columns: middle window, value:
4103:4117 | 0.22 mag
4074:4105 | 0.16 mag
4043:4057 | -0.03 mag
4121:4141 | 0.02 mag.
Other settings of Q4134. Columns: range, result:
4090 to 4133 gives 92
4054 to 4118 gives 97.2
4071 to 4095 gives 99.9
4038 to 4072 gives 111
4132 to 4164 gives 105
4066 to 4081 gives 106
